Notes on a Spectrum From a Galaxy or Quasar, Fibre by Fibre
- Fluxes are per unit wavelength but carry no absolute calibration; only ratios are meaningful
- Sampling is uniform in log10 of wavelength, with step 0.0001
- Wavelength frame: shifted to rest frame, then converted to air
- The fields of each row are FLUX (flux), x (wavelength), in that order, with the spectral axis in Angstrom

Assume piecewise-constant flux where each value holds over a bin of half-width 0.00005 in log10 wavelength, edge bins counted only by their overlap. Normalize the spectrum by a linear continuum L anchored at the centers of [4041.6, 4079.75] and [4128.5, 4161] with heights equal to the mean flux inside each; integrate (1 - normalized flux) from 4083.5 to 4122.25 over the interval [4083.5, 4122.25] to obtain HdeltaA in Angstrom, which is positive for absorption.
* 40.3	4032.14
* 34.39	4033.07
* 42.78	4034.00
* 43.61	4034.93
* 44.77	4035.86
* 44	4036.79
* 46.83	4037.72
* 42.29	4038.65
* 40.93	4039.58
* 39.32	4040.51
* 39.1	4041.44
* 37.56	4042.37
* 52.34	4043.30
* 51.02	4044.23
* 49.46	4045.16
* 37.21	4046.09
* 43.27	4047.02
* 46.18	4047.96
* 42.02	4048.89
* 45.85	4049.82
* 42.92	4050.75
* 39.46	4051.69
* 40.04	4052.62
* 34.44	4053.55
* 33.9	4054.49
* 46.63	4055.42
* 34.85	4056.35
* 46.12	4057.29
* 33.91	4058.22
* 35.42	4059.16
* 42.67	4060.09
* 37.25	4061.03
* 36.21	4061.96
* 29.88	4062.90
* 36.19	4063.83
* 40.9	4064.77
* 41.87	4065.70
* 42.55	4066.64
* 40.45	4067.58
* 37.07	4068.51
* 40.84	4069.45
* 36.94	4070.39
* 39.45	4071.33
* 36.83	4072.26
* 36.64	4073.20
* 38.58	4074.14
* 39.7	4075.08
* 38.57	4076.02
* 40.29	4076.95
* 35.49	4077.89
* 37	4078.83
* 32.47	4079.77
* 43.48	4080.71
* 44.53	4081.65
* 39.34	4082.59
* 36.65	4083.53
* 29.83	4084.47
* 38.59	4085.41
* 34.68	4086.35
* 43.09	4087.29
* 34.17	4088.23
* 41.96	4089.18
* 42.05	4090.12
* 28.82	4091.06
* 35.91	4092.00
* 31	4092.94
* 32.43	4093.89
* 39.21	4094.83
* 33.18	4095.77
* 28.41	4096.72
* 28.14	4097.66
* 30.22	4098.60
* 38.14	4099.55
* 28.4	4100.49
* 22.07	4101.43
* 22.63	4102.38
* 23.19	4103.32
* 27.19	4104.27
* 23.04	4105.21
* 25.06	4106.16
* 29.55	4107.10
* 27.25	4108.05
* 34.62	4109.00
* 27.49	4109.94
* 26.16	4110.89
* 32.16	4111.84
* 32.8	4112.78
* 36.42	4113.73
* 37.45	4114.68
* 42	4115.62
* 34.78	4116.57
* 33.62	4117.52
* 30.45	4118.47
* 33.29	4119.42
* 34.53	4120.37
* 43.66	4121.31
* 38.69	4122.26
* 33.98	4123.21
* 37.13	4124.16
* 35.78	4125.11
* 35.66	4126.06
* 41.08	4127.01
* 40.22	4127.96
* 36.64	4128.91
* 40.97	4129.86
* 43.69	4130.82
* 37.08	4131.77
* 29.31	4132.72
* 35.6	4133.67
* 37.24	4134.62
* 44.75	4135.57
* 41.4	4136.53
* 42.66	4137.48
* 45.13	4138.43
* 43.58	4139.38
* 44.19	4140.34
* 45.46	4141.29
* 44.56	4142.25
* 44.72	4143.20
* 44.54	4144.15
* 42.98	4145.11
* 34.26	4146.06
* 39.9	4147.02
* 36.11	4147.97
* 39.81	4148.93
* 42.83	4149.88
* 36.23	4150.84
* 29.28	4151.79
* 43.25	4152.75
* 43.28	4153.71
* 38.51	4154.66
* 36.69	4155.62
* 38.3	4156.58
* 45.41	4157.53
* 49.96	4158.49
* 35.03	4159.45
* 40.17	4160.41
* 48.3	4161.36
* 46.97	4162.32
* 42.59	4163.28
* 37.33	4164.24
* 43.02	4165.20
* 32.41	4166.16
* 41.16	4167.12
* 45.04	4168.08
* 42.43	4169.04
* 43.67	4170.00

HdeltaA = 7.31 Angstrom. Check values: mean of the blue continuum 39.9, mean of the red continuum 40.4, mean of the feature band 32.6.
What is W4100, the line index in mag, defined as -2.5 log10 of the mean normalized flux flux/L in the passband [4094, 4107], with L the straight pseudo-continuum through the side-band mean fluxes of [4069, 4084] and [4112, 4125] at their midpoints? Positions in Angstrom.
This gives 0.29 mag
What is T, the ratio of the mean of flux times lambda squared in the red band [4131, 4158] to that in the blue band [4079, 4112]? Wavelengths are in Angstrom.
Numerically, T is 1.27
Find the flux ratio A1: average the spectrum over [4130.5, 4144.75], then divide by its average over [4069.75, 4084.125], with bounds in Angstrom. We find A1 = 1.1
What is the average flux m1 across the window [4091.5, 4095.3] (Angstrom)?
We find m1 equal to 34.6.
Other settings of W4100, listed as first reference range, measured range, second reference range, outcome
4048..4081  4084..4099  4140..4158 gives 0.14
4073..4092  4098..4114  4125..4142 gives 0.34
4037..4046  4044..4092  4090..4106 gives -0.05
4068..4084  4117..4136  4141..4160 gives 0.08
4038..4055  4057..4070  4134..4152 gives 0.09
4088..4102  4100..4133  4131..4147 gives 0.12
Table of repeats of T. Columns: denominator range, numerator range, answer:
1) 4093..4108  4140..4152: 1.44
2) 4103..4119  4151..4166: 1.36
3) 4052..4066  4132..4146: 1.14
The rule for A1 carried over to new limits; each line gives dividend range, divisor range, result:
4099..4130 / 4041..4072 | 0.81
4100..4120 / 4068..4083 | 0.78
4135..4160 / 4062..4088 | 1.08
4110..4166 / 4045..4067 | 0.98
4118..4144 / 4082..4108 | 1.23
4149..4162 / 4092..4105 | 1.37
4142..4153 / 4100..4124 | 1.27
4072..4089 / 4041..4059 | 0.91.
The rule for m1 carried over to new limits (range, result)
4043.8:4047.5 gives 45.1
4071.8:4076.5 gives 38.1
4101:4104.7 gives 23.7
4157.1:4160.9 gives 42.6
